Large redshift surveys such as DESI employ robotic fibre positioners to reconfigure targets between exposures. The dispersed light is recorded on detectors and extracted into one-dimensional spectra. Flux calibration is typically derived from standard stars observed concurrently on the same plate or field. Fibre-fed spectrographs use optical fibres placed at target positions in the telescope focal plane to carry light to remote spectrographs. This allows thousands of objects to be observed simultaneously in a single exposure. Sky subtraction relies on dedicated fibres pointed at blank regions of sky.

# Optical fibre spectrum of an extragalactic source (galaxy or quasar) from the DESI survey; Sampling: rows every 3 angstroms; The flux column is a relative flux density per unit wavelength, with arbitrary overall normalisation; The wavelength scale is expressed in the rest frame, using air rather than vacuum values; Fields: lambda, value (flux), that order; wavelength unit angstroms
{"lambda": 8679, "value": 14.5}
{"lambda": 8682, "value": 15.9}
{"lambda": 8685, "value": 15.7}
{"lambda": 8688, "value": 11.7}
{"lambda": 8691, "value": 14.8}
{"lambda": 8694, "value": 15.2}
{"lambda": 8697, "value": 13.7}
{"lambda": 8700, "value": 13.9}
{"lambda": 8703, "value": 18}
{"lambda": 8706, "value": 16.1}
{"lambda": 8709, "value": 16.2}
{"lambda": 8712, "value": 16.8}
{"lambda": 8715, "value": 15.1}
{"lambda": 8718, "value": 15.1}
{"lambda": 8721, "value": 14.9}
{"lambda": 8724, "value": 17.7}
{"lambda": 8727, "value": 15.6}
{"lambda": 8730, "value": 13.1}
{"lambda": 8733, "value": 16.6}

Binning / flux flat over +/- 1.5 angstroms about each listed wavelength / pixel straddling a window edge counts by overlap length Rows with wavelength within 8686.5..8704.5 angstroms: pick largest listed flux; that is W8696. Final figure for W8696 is 18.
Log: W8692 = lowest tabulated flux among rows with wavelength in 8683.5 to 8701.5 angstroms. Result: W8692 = 11.7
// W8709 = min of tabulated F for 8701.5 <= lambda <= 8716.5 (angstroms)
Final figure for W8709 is 15.1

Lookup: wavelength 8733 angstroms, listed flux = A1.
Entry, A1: 16.6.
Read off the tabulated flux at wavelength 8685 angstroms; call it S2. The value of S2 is 15.7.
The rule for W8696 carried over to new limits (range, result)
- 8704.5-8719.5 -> 16.8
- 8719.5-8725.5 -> 17.7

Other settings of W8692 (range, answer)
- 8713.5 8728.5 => 14.9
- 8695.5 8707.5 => 13.7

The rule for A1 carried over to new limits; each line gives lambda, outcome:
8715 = 15.1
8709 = 16.2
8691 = 14.8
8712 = 16.8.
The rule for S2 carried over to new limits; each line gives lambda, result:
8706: 16.1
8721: 14.9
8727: 15.6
